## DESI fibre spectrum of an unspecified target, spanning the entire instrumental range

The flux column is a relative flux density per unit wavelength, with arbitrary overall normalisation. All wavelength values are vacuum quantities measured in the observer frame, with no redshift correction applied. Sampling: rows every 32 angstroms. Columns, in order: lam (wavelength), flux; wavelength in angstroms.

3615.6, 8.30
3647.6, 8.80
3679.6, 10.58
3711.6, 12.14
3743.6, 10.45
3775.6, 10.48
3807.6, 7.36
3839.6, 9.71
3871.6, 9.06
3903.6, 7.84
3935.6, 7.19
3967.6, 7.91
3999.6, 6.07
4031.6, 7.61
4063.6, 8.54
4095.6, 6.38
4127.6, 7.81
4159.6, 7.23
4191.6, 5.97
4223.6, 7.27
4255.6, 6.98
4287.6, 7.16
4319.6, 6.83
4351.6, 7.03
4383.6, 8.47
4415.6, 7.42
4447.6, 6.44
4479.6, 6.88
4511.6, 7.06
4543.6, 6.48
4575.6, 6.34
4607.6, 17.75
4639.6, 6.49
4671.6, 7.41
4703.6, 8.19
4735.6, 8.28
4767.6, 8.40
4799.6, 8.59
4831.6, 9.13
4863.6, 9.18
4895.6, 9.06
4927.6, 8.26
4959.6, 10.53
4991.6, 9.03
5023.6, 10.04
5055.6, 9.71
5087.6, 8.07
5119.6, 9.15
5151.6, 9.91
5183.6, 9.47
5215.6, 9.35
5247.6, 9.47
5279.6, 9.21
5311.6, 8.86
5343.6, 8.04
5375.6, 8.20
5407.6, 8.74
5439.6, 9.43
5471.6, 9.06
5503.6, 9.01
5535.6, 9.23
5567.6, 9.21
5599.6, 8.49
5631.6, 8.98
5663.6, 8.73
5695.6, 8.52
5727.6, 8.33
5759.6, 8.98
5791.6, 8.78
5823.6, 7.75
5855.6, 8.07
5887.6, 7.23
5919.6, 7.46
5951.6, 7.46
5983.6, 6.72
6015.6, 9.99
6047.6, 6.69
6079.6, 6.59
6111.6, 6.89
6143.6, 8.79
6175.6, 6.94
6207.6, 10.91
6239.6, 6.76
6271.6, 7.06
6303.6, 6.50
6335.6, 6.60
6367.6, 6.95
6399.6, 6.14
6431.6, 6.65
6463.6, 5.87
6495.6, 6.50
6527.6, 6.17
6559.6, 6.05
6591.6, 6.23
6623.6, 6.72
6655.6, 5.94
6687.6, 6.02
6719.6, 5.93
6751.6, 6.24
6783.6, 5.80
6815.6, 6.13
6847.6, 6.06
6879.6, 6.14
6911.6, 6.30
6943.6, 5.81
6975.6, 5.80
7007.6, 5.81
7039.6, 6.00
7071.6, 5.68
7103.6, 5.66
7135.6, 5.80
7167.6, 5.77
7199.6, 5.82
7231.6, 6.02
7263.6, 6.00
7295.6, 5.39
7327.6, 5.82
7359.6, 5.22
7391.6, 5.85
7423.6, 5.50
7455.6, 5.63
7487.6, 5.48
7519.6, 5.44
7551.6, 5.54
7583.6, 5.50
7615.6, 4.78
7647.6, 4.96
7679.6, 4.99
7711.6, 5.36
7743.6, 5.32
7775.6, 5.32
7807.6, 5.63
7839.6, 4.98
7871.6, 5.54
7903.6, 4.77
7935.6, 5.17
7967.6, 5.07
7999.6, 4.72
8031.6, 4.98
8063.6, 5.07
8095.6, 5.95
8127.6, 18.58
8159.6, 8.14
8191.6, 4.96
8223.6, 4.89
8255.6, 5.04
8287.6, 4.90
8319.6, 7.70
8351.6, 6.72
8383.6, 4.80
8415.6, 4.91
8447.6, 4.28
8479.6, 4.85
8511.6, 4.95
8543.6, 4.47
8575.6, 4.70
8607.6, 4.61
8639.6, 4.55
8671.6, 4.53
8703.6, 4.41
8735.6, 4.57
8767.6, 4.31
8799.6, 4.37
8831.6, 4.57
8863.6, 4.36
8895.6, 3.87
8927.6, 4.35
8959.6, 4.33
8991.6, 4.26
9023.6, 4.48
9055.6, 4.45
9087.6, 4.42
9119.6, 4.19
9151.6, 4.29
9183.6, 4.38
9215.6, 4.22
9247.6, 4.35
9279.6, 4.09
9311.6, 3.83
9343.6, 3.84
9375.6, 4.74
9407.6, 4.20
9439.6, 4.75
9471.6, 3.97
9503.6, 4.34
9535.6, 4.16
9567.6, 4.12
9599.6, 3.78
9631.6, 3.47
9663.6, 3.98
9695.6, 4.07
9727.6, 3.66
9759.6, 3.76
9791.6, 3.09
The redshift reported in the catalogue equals 0.24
